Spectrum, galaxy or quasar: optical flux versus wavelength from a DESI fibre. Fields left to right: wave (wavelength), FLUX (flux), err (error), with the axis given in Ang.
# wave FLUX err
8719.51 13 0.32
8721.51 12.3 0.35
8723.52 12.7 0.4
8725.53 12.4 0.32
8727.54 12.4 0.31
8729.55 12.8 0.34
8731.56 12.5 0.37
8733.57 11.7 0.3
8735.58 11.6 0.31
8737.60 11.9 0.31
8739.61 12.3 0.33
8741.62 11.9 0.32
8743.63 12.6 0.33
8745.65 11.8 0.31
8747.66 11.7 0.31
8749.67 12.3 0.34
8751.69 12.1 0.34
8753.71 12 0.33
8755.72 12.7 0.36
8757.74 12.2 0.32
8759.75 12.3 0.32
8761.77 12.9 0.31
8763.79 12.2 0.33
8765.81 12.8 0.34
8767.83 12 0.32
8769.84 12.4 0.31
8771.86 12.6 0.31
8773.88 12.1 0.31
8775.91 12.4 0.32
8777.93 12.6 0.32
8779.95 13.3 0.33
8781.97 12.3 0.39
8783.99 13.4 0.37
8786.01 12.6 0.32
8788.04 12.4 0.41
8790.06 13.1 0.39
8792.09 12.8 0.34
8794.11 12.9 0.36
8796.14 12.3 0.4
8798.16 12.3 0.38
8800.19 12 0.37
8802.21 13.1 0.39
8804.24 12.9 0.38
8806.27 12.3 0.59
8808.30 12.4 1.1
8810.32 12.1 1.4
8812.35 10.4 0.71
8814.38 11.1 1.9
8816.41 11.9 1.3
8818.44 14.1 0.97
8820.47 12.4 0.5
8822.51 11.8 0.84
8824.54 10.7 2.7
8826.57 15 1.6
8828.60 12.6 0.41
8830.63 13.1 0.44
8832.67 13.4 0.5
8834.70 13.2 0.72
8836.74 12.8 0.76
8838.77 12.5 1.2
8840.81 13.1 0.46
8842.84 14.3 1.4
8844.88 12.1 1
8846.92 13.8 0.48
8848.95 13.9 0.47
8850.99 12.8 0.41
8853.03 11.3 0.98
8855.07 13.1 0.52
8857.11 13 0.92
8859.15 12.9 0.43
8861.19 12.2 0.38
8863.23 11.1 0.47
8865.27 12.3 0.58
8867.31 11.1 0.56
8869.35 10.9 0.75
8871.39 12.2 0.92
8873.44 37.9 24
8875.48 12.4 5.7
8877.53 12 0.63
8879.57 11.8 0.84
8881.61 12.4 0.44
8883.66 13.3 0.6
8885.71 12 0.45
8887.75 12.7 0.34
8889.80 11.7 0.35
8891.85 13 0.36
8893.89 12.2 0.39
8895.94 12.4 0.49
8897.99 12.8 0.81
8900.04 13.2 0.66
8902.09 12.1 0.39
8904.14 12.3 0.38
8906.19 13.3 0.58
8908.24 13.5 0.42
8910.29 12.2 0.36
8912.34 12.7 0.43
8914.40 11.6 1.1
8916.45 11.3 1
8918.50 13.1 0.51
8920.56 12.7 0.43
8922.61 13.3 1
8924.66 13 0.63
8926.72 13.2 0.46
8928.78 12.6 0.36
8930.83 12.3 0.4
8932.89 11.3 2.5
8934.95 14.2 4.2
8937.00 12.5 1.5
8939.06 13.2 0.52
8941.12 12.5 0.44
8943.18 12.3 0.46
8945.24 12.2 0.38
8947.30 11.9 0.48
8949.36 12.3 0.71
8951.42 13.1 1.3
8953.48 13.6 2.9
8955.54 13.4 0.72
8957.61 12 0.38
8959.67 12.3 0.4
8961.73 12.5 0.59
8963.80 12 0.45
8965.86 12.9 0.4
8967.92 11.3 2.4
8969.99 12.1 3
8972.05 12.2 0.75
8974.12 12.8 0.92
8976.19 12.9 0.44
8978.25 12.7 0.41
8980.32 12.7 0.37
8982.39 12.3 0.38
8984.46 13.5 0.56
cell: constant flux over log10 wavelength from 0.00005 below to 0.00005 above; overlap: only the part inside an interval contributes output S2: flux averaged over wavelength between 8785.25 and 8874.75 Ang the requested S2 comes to 13.1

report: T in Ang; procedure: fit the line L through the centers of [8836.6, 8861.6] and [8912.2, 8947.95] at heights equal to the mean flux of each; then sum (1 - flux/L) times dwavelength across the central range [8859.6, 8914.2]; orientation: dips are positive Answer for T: -2.2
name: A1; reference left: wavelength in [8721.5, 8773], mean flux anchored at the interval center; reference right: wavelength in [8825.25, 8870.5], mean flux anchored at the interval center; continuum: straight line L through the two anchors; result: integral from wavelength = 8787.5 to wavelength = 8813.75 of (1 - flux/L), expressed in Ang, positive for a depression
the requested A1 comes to 0.3 Ang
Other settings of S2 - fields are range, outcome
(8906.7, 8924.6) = 12.6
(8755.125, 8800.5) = 12.6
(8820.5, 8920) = 13.1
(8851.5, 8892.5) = 13.5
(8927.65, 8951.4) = 12.5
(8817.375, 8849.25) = 13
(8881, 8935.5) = 12.6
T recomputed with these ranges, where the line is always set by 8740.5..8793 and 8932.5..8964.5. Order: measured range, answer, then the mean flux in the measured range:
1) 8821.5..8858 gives -1.19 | 12.9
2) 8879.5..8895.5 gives 0.17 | 12.4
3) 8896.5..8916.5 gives 0.03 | 12.6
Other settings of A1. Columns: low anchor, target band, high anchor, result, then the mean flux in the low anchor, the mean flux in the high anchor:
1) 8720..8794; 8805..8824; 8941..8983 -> 0.6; 12.4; 12.5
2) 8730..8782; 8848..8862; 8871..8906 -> 0.8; 12.3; 13.9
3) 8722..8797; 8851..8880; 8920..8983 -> -3.2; 12.4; 12.6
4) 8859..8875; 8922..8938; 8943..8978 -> 0.7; 15.1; 12.5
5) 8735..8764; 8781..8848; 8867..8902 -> 1.5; 12.2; 13.8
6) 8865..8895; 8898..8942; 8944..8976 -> 1.6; 13.9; 12.5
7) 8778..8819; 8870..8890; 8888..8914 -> -3.7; 12.5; 12.6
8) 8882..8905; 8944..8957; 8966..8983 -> -0.3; 12.5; 12.4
